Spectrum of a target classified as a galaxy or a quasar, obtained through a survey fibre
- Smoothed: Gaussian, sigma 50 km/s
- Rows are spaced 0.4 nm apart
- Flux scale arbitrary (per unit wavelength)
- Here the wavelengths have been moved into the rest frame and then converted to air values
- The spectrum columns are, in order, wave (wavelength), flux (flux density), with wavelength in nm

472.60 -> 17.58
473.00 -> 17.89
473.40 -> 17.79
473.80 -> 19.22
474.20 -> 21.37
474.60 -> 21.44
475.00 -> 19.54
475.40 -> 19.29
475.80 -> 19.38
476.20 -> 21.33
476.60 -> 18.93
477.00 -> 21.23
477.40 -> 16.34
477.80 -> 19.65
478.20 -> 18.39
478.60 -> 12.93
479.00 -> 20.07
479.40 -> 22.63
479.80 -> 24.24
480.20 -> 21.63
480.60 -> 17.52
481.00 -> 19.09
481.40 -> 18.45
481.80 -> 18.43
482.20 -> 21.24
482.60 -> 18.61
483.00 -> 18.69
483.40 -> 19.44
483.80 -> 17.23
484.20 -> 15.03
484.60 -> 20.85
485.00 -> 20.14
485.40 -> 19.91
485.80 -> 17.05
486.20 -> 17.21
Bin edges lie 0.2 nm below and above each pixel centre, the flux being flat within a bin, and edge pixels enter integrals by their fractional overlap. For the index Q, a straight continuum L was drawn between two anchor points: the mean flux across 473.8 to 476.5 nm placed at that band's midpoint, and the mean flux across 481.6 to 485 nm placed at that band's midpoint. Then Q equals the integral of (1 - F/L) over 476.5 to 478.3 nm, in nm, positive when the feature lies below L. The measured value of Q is 0.08 nm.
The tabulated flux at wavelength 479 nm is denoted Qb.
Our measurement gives 20.07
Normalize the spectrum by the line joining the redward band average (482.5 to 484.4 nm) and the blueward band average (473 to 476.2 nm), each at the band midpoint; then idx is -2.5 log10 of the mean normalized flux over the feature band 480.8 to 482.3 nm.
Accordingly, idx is -0.058 mag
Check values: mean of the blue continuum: 19.7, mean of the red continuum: 17.8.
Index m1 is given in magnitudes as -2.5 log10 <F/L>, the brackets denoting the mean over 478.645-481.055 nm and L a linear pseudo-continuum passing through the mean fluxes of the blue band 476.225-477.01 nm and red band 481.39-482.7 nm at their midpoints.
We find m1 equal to -0.04 mag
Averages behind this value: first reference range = 20.1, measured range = 20.5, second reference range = 19.3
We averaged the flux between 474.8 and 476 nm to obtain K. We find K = 19.4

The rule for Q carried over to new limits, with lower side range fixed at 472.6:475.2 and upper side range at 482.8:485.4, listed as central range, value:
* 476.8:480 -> -0.06 nm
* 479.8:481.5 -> -0.08 nm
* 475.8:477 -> -0.06 nm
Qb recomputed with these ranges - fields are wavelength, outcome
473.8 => 19.22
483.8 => 17.23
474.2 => 21.37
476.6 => 18.93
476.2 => 21.33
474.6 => 21.44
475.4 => 19.29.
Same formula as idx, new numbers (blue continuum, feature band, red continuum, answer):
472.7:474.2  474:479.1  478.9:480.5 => 0.06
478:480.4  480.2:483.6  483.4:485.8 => 0.01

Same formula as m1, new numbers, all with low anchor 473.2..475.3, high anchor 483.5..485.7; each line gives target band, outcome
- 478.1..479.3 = 0.11 mag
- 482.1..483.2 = -0.03 mag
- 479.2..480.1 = -0.21 mag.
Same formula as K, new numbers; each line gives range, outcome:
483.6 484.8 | 17.7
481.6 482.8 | 19.4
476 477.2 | 20.5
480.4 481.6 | 18.4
